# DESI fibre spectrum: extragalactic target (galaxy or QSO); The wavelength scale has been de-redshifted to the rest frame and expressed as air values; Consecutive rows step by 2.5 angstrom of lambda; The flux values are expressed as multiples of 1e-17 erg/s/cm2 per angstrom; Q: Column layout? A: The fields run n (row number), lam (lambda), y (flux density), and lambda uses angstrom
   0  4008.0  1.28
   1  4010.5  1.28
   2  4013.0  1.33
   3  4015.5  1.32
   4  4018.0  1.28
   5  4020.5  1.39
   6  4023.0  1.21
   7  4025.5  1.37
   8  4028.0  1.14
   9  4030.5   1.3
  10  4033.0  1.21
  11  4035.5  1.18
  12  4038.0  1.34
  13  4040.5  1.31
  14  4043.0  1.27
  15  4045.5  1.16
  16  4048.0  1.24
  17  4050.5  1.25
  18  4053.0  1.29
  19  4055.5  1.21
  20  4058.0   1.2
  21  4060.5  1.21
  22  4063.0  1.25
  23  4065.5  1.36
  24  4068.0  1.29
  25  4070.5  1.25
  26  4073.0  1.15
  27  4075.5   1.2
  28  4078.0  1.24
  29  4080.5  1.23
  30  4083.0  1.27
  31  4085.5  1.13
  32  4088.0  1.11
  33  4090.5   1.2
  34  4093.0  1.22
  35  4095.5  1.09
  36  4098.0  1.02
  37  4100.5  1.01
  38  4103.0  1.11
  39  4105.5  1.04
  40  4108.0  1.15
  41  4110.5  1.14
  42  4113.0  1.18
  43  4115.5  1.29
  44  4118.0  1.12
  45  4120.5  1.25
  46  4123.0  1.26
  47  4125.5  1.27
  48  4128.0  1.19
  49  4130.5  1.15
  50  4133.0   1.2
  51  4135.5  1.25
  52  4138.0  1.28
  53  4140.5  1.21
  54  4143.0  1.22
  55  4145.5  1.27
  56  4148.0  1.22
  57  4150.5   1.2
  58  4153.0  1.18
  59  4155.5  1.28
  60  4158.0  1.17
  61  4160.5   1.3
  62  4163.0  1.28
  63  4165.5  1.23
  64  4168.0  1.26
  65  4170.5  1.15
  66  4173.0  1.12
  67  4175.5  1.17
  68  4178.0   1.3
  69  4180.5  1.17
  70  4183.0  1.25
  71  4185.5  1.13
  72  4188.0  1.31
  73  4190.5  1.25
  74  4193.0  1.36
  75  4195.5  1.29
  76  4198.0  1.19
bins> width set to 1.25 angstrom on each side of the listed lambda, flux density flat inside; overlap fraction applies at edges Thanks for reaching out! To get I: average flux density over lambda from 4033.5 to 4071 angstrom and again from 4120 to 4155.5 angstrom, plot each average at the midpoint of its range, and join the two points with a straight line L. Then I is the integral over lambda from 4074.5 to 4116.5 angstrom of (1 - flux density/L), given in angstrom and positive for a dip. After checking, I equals 2.9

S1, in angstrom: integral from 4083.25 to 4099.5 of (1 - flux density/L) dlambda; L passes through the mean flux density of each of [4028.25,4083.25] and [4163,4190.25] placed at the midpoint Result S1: 1.31 angstrom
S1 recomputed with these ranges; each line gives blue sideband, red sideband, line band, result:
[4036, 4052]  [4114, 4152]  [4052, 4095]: 0.9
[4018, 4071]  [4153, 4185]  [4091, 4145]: 2.6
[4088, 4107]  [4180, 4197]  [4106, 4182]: -2.3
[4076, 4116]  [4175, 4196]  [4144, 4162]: -0.3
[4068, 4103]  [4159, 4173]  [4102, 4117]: 0.4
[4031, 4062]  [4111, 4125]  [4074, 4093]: 0.5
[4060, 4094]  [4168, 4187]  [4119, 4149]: -0.6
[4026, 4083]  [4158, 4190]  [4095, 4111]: 2.0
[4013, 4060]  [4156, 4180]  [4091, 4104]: 1.5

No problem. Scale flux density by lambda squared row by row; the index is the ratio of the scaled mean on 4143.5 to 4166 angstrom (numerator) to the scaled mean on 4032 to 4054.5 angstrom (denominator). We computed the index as 1.04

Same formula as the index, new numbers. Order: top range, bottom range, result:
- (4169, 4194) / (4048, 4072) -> 1.03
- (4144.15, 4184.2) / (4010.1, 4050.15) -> 1.03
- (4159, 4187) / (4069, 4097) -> 1.07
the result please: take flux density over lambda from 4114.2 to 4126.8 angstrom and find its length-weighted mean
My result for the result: 1.24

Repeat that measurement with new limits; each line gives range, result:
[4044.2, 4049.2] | 1.2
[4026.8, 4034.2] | 1.22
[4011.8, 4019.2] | 1.31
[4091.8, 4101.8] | 1.08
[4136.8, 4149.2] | 1.24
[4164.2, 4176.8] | 1.19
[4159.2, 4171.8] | 1.24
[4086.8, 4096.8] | 1.15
